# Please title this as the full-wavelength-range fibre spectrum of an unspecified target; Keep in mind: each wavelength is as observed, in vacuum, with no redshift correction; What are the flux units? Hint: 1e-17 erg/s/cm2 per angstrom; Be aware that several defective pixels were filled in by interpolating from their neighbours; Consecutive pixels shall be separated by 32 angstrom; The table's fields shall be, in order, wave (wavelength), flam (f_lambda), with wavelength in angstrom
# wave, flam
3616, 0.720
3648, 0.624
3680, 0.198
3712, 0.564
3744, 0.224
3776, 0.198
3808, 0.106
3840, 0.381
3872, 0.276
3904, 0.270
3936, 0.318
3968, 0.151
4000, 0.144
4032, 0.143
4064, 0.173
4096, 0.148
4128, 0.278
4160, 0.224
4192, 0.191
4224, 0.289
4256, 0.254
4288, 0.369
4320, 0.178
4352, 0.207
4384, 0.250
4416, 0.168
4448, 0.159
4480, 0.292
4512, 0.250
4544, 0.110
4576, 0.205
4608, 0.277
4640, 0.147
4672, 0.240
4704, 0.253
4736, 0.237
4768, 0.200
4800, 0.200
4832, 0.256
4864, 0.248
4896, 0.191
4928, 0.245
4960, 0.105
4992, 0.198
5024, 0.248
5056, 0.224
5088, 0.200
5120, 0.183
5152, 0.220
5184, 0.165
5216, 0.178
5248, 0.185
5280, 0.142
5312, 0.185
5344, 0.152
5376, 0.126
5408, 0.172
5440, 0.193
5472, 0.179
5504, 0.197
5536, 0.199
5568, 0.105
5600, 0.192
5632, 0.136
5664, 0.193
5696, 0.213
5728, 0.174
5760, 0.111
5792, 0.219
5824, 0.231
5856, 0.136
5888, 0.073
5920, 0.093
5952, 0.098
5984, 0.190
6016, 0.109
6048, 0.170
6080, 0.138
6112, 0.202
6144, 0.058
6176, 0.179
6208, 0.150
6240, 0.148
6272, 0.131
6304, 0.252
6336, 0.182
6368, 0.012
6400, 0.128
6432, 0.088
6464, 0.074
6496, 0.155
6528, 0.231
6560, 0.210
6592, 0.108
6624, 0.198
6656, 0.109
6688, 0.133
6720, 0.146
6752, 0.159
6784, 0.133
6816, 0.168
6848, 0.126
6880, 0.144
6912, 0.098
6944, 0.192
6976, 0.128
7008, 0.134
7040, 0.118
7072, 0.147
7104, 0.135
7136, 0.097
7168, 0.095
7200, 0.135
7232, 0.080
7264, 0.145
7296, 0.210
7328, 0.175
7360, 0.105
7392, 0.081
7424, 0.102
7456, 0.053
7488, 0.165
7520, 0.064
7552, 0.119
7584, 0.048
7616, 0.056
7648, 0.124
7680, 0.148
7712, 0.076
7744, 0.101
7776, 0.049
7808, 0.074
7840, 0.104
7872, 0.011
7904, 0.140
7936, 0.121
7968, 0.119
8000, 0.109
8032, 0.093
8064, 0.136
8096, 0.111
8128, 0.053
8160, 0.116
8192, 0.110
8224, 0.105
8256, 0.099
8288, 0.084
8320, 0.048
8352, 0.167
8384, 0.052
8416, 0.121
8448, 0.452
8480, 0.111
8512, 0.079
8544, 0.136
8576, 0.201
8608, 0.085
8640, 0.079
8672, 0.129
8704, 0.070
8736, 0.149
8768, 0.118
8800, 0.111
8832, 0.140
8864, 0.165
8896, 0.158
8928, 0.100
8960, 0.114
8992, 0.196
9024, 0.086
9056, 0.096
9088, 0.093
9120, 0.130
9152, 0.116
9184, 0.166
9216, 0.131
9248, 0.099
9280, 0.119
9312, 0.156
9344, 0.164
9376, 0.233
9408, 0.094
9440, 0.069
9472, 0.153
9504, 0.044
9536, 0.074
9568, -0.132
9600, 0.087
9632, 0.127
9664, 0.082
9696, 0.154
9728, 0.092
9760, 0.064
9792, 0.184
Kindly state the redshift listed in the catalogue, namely 1.27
